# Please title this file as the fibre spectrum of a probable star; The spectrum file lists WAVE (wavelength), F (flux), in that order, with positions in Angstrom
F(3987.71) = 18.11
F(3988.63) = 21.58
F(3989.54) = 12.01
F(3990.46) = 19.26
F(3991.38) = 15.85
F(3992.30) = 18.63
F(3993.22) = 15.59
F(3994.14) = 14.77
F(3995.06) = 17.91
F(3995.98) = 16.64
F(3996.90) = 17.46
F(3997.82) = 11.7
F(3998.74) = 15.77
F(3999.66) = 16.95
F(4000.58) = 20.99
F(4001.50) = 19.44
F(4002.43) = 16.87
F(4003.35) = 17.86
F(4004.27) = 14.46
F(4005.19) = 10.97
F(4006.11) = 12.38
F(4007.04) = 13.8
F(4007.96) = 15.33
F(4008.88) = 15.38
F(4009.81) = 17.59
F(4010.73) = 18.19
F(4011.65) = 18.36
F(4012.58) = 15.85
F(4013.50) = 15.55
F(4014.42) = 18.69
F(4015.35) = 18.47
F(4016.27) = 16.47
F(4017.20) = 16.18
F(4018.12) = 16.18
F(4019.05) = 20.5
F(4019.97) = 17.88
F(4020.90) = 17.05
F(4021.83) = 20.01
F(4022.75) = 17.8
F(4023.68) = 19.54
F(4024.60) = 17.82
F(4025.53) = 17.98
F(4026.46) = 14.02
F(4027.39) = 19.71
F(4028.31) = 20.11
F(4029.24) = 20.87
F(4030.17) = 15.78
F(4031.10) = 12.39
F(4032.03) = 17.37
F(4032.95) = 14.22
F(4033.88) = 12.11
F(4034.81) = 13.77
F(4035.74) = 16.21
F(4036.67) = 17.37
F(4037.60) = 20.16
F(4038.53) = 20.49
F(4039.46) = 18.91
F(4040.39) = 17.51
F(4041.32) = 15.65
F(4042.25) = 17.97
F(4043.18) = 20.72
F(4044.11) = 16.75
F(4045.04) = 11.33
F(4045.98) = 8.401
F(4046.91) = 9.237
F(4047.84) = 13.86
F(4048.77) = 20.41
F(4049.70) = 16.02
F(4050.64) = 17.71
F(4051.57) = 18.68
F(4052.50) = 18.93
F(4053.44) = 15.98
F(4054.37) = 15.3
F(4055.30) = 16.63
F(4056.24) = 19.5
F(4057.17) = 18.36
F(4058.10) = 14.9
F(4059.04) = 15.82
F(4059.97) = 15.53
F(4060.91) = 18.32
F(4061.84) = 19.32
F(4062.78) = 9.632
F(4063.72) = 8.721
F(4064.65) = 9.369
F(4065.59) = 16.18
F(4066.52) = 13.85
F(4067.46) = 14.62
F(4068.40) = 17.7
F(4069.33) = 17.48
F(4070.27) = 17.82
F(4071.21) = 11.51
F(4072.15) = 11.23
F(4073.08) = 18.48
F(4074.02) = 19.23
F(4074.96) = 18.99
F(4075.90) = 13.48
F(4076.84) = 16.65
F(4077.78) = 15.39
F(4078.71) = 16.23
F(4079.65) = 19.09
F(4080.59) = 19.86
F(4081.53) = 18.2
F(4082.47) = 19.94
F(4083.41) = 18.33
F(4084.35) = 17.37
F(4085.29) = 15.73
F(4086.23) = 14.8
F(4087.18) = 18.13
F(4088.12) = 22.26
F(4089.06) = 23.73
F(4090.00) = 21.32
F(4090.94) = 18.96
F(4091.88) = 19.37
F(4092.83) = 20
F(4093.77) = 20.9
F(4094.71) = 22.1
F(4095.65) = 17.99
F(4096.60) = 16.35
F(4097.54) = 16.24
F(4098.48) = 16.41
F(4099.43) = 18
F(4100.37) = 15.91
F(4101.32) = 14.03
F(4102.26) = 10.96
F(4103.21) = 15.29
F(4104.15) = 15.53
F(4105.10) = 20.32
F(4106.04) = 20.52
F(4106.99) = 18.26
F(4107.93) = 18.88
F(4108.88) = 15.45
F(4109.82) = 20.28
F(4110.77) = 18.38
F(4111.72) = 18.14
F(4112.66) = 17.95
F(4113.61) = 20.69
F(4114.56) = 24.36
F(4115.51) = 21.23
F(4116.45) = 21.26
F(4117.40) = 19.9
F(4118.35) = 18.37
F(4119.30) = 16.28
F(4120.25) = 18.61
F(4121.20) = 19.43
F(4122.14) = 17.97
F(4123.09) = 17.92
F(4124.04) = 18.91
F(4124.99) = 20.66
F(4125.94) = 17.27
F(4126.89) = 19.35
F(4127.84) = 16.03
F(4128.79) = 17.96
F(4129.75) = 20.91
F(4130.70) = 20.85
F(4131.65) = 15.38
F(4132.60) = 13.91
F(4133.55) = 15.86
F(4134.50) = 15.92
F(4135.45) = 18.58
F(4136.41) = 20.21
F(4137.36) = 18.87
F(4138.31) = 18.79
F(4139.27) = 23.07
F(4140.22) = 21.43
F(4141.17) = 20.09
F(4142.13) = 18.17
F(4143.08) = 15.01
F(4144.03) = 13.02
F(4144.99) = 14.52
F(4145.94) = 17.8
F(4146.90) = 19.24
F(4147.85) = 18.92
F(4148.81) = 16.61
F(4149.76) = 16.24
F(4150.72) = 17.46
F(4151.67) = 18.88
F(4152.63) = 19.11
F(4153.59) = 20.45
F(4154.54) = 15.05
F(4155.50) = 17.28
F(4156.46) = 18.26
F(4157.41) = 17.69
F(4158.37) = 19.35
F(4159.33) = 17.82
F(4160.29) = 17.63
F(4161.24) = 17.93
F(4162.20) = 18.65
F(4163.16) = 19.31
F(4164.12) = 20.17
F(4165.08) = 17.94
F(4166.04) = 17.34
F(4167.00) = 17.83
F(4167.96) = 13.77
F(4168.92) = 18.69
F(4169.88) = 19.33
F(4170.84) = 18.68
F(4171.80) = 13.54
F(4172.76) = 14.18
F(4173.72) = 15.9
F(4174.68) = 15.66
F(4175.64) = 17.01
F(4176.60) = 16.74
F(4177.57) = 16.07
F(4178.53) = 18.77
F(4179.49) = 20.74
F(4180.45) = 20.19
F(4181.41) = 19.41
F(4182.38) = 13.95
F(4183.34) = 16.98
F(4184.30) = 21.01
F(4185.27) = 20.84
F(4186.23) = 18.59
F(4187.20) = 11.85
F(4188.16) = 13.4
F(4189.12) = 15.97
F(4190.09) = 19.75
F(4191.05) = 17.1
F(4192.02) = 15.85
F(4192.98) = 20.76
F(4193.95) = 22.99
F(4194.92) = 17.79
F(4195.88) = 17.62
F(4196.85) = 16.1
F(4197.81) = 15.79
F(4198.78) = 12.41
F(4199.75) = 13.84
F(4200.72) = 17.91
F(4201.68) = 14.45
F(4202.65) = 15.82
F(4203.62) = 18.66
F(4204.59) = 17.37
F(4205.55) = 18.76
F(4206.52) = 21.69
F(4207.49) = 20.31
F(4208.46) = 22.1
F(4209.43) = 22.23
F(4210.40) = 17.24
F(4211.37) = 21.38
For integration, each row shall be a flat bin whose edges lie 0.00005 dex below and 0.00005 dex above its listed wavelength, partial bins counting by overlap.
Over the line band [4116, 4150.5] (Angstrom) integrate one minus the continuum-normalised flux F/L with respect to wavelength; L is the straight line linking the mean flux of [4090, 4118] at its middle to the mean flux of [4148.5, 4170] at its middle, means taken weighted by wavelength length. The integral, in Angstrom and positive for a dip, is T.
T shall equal 0.1 Angstrom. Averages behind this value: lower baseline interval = 18.5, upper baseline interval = 17.9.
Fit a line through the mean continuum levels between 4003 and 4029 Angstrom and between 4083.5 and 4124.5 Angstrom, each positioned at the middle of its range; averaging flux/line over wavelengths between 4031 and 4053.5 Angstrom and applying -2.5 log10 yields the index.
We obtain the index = 0.08 mag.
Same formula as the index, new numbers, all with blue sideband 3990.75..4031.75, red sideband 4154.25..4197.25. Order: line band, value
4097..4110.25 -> 0.03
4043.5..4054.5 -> 0.12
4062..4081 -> 0.12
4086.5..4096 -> -0.18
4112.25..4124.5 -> -0.12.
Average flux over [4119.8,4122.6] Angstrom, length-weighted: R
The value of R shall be 18.7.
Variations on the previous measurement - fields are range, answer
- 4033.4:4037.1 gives 14.8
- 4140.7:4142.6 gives 19.1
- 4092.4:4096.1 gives 20.3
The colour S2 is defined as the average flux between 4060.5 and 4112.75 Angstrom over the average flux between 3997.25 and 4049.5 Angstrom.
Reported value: 1.03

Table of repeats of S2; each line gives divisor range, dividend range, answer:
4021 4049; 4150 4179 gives 1.06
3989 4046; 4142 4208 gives 1.04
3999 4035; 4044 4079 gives 0.92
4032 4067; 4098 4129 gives 1.15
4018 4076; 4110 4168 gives 1.12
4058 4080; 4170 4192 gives 1.11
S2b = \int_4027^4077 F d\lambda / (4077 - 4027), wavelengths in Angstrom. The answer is 16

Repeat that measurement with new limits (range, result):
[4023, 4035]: 16.7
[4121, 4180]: 17.8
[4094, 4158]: 18.1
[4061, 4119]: 17.5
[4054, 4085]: 16.2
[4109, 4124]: 19.3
